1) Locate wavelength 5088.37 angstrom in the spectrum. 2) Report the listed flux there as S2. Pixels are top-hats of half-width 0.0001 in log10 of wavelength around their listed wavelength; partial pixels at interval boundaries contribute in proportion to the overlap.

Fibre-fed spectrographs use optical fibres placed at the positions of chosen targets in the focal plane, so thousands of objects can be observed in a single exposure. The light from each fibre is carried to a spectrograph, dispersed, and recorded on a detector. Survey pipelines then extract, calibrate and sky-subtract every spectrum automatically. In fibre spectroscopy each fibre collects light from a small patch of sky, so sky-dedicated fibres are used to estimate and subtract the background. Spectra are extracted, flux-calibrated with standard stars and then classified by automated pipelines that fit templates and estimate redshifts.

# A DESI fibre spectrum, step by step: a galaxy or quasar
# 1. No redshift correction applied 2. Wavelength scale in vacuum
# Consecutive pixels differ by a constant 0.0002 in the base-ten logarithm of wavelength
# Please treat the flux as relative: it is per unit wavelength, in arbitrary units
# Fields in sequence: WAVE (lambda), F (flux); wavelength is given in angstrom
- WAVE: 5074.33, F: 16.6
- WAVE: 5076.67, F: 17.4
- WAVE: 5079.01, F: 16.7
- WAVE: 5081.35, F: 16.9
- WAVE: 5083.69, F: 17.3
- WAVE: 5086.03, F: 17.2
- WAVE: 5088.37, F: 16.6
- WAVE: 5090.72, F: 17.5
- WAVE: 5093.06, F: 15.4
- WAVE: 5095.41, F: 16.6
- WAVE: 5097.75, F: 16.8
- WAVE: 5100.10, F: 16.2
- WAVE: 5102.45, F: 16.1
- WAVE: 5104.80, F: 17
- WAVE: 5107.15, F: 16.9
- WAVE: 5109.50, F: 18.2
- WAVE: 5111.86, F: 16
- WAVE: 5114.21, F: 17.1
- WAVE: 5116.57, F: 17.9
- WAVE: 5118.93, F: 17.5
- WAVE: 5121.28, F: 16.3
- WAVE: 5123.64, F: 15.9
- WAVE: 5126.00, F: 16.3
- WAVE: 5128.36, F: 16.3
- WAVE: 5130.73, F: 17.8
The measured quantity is 16.6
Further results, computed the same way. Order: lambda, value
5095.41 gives 16.6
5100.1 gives 16.2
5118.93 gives 17.5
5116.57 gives 17.9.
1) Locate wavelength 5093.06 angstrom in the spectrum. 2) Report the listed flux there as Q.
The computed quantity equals 15.4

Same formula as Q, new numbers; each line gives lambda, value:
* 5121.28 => 16.3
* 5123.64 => 15.9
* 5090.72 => 17.5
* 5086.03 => 17.2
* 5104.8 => 17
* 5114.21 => 17.1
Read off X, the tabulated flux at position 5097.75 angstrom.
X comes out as 16.8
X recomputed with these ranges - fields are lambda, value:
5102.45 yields 16.1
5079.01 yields 16.7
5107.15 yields 16.9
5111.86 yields 16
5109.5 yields 18.2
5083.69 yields 17.3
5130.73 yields 17.8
